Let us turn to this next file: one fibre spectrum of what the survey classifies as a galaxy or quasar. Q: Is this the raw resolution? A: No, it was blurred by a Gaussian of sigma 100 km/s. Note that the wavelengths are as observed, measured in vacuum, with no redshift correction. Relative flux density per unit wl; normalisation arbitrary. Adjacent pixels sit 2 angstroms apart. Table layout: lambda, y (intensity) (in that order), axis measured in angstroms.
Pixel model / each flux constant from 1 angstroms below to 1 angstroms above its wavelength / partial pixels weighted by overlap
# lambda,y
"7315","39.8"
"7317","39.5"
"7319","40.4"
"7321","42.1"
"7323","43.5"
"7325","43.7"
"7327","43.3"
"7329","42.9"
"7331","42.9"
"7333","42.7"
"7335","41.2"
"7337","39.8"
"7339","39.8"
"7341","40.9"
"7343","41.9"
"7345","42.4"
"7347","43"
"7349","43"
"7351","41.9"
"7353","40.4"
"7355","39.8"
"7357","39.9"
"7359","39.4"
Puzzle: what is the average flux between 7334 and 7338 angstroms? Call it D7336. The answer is 40.5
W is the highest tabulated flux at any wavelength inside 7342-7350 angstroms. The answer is 43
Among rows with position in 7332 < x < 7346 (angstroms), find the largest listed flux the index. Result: 42.7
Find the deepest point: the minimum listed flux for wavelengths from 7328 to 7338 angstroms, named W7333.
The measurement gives 39.8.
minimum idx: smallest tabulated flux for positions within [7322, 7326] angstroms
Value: 43.5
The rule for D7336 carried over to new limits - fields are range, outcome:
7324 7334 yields 43.1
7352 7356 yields 40.1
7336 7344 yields 40.6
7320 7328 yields 43.1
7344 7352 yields 42.6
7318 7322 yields 41.2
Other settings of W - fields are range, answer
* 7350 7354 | 41.9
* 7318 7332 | 43.7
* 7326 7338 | 43.3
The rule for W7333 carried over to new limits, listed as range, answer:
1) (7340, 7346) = 40.9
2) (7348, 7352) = 41.9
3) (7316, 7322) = 39.5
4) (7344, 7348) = 42.4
